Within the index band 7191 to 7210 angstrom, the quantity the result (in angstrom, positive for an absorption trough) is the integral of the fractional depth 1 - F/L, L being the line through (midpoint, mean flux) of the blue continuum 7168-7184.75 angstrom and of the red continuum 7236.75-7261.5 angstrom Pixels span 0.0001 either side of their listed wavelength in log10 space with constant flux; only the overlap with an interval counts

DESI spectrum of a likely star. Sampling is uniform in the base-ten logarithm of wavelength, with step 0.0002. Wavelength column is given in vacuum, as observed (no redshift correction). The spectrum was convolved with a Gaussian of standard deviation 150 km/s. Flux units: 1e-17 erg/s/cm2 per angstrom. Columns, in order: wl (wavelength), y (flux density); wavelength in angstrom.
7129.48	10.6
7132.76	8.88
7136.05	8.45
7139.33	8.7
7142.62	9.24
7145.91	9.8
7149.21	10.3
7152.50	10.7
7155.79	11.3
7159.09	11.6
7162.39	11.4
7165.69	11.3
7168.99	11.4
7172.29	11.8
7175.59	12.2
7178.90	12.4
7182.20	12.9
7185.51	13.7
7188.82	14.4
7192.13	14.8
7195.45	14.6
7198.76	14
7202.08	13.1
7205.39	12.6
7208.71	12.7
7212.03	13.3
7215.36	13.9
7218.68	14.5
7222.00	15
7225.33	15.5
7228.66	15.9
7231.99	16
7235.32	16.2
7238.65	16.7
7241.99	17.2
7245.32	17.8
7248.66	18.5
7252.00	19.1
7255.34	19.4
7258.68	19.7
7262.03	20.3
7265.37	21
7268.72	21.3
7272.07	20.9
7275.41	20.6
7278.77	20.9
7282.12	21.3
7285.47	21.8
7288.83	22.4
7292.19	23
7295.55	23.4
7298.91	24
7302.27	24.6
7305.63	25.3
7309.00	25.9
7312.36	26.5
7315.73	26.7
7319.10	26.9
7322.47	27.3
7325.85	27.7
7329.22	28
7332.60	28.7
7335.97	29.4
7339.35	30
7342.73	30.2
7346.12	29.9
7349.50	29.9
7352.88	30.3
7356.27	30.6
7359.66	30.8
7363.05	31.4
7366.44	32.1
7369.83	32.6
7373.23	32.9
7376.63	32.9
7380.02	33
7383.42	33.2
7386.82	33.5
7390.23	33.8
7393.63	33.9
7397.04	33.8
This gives 0.8 angstrom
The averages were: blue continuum 12.3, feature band 13.6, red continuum 18.4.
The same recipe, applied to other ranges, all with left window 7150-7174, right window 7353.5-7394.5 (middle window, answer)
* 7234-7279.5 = 3.4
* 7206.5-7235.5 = 4.3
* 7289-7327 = 0.7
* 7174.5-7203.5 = 0.8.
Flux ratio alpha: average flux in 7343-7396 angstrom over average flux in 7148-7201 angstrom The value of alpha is 2.57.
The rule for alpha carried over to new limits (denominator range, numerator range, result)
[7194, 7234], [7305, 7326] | 1.86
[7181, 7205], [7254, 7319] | 1.64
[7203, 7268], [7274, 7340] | 1.51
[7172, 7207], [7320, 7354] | 2.17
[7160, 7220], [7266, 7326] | 1.82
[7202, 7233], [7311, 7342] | 1.96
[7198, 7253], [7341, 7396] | 2.08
